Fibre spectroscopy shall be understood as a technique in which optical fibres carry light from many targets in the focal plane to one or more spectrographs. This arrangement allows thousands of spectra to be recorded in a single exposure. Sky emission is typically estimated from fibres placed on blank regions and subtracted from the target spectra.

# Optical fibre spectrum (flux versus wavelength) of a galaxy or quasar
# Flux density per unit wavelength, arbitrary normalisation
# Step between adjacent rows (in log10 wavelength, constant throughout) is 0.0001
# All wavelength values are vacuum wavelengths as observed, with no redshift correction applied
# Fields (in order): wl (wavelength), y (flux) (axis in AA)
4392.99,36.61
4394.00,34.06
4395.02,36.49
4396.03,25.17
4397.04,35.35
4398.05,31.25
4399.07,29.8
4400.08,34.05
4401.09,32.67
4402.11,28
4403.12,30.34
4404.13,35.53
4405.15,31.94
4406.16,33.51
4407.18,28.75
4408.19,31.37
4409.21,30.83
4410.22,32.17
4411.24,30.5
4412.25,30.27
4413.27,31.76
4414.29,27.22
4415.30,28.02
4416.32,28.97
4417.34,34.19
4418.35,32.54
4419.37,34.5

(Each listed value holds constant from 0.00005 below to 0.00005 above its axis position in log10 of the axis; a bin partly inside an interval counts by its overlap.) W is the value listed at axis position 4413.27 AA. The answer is 31.76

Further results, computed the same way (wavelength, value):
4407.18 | 28.75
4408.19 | 31.37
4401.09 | 32.67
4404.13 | 35.53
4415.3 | 28.02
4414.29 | 27.22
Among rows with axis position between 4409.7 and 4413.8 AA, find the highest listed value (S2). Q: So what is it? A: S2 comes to 32.17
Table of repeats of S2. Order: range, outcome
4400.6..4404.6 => 35.53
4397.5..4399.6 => 31.25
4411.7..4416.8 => 31.76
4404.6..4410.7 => 33.51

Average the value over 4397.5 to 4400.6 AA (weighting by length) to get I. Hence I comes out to 31.8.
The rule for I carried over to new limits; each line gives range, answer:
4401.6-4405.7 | 31.5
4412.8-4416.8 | 29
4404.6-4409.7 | 31.3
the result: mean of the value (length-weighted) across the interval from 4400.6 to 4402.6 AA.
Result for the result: 30.2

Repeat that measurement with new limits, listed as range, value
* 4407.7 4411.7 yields 31.2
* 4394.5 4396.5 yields 30.8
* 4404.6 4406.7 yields 32.6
